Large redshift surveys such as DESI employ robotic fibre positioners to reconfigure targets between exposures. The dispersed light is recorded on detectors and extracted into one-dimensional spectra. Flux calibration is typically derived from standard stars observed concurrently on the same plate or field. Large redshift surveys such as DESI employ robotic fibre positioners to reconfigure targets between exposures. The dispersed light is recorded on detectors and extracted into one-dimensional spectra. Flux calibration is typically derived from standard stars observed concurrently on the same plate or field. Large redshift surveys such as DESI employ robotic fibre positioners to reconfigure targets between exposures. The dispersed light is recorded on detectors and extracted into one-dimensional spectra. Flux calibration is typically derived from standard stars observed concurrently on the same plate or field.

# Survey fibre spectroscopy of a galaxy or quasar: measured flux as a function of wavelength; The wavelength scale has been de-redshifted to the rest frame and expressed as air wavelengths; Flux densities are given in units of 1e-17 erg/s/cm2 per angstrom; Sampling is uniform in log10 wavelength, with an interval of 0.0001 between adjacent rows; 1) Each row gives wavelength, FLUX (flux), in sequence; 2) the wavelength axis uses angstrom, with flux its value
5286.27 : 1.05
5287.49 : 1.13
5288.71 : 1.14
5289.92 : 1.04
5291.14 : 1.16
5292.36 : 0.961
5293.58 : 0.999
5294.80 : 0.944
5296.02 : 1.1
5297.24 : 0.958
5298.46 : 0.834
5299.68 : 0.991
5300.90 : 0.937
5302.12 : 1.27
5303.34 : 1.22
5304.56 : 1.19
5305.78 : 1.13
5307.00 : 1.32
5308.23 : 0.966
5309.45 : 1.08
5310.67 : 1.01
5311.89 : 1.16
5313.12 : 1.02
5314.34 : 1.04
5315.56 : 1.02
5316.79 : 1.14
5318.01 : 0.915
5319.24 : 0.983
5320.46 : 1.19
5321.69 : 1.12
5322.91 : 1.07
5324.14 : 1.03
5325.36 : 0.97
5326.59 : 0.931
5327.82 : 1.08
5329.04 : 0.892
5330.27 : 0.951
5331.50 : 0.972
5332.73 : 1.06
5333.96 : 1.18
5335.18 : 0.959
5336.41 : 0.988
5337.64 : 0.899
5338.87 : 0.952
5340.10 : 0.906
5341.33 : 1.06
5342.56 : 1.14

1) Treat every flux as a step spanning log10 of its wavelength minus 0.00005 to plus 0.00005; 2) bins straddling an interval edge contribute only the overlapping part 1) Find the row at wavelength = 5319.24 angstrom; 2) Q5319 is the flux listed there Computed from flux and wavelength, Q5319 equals 0.983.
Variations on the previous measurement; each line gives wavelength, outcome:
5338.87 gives 0.952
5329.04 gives 0.892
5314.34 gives 1.04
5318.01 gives 0.915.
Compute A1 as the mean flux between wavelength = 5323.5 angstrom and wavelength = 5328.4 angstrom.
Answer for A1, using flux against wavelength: 1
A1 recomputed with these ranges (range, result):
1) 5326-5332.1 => 0.965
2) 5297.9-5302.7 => 1.01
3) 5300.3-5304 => 1.14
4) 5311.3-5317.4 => 1.08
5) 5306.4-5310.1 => 1.12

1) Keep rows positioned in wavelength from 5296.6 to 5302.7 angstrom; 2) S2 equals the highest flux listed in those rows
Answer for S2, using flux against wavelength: 1.27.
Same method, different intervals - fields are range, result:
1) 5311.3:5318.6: 1.16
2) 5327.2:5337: 1.18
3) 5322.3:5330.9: 1.08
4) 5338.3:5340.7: 0.952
